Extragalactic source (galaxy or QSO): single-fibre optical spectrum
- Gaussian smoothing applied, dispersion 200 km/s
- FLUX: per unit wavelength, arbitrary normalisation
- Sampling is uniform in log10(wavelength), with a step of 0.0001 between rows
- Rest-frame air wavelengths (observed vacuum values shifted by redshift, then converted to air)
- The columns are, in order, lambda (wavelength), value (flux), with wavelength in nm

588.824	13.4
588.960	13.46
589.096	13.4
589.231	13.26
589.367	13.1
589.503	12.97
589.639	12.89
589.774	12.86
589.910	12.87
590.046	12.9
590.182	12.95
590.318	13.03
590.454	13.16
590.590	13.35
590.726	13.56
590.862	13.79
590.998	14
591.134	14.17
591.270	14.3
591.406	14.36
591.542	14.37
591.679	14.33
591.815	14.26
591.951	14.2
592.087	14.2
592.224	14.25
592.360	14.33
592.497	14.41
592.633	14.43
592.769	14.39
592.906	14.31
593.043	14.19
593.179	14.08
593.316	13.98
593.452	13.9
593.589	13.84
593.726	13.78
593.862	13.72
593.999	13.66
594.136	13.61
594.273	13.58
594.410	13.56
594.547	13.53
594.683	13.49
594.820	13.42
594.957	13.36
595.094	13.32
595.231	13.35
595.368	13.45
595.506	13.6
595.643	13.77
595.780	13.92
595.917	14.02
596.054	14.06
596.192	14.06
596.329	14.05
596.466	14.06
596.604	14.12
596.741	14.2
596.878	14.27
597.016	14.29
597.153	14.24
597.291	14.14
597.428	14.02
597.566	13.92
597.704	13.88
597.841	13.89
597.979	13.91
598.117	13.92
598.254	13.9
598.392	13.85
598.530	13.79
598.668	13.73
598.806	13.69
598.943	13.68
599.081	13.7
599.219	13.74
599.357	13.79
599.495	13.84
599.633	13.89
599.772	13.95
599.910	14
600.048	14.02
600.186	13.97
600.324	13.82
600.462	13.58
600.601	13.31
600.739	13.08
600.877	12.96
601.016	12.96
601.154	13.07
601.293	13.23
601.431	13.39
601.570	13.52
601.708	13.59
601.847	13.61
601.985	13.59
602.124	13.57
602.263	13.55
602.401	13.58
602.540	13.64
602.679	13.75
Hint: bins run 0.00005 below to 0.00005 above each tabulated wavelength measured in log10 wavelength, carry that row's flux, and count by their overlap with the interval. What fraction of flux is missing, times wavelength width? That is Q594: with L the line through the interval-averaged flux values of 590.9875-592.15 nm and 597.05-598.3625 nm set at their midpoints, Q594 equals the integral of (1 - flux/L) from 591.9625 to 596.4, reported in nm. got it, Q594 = 0.09 nm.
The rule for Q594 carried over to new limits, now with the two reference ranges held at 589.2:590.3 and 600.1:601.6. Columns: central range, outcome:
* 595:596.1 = -0.04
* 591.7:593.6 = -0.17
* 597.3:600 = -0.12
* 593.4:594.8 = -0.06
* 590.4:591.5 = -0.07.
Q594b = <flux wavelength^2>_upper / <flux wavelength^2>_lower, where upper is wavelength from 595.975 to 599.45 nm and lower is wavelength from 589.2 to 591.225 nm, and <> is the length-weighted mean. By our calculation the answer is 1.08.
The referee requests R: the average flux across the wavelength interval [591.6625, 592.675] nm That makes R 14.3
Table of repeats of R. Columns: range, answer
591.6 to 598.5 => 13.9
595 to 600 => 13.9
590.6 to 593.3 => 14.2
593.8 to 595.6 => 13.5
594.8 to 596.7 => 13.8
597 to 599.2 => 13.9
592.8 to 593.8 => 14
